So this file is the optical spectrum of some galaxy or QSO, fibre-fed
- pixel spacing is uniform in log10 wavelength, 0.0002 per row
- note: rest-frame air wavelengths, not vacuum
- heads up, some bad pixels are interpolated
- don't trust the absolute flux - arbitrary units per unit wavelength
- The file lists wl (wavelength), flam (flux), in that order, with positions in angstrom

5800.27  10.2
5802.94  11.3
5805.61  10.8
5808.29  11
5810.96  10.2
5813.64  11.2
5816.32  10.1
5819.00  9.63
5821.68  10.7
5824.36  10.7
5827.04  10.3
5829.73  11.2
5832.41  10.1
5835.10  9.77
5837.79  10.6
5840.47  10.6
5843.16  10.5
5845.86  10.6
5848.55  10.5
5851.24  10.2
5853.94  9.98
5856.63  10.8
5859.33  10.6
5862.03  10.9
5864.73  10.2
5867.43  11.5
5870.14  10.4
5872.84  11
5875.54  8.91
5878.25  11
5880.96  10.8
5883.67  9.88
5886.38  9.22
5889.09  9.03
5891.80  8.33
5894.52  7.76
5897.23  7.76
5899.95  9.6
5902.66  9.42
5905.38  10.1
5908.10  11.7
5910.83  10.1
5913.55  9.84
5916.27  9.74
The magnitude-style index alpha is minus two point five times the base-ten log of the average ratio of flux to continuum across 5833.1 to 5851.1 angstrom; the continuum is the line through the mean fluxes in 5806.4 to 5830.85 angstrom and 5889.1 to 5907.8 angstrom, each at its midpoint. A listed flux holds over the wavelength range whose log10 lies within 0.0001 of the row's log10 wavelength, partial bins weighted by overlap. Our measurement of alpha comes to -0.03 mag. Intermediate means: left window 10.6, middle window 10.4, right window 9.01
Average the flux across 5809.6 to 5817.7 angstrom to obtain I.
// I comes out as 10.5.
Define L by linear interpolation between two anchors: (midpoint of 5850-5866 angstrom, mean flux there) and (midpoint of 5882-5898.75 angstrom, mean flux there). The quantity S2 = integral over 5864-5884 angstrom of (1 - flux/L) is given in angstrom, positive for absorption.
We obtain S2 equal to -1.9 angstrom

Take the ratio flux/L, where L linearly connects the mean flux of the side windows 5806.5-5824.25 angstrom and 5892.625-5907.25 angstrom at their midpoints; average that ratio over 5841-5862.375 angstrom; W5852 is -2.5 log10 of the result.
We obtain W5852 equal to -0.07 mag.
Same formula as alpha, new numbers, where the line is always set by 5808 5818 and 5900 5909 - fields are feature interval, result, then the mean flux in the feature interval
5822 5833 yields -0.013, 10.6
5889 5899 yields 0.248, 8.17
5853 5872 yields -0.028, 10.7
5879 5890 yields 0.051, 9.83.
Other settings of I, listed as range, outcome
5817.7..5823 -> 10.2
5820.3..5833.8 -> 10.6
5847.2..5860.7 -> 10.4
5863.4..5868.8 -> 10.8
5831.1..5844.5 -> 10.3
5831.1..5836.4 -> 9.93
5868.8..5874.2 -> 10.7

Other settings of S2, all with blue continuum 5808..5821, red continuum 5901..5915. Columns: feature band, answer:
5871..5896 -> 1.7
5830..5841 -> 0.0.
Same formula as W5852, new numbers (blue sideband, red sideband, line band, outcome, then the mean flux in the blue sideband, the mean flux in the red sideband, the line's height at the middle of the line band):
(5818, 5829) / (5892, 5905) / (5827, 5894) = -0.07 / 10.4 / 8.72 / 9.57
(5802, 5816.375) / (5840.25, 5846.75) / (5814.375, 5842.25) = 0.03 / 10.8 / 10.5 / 10.7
